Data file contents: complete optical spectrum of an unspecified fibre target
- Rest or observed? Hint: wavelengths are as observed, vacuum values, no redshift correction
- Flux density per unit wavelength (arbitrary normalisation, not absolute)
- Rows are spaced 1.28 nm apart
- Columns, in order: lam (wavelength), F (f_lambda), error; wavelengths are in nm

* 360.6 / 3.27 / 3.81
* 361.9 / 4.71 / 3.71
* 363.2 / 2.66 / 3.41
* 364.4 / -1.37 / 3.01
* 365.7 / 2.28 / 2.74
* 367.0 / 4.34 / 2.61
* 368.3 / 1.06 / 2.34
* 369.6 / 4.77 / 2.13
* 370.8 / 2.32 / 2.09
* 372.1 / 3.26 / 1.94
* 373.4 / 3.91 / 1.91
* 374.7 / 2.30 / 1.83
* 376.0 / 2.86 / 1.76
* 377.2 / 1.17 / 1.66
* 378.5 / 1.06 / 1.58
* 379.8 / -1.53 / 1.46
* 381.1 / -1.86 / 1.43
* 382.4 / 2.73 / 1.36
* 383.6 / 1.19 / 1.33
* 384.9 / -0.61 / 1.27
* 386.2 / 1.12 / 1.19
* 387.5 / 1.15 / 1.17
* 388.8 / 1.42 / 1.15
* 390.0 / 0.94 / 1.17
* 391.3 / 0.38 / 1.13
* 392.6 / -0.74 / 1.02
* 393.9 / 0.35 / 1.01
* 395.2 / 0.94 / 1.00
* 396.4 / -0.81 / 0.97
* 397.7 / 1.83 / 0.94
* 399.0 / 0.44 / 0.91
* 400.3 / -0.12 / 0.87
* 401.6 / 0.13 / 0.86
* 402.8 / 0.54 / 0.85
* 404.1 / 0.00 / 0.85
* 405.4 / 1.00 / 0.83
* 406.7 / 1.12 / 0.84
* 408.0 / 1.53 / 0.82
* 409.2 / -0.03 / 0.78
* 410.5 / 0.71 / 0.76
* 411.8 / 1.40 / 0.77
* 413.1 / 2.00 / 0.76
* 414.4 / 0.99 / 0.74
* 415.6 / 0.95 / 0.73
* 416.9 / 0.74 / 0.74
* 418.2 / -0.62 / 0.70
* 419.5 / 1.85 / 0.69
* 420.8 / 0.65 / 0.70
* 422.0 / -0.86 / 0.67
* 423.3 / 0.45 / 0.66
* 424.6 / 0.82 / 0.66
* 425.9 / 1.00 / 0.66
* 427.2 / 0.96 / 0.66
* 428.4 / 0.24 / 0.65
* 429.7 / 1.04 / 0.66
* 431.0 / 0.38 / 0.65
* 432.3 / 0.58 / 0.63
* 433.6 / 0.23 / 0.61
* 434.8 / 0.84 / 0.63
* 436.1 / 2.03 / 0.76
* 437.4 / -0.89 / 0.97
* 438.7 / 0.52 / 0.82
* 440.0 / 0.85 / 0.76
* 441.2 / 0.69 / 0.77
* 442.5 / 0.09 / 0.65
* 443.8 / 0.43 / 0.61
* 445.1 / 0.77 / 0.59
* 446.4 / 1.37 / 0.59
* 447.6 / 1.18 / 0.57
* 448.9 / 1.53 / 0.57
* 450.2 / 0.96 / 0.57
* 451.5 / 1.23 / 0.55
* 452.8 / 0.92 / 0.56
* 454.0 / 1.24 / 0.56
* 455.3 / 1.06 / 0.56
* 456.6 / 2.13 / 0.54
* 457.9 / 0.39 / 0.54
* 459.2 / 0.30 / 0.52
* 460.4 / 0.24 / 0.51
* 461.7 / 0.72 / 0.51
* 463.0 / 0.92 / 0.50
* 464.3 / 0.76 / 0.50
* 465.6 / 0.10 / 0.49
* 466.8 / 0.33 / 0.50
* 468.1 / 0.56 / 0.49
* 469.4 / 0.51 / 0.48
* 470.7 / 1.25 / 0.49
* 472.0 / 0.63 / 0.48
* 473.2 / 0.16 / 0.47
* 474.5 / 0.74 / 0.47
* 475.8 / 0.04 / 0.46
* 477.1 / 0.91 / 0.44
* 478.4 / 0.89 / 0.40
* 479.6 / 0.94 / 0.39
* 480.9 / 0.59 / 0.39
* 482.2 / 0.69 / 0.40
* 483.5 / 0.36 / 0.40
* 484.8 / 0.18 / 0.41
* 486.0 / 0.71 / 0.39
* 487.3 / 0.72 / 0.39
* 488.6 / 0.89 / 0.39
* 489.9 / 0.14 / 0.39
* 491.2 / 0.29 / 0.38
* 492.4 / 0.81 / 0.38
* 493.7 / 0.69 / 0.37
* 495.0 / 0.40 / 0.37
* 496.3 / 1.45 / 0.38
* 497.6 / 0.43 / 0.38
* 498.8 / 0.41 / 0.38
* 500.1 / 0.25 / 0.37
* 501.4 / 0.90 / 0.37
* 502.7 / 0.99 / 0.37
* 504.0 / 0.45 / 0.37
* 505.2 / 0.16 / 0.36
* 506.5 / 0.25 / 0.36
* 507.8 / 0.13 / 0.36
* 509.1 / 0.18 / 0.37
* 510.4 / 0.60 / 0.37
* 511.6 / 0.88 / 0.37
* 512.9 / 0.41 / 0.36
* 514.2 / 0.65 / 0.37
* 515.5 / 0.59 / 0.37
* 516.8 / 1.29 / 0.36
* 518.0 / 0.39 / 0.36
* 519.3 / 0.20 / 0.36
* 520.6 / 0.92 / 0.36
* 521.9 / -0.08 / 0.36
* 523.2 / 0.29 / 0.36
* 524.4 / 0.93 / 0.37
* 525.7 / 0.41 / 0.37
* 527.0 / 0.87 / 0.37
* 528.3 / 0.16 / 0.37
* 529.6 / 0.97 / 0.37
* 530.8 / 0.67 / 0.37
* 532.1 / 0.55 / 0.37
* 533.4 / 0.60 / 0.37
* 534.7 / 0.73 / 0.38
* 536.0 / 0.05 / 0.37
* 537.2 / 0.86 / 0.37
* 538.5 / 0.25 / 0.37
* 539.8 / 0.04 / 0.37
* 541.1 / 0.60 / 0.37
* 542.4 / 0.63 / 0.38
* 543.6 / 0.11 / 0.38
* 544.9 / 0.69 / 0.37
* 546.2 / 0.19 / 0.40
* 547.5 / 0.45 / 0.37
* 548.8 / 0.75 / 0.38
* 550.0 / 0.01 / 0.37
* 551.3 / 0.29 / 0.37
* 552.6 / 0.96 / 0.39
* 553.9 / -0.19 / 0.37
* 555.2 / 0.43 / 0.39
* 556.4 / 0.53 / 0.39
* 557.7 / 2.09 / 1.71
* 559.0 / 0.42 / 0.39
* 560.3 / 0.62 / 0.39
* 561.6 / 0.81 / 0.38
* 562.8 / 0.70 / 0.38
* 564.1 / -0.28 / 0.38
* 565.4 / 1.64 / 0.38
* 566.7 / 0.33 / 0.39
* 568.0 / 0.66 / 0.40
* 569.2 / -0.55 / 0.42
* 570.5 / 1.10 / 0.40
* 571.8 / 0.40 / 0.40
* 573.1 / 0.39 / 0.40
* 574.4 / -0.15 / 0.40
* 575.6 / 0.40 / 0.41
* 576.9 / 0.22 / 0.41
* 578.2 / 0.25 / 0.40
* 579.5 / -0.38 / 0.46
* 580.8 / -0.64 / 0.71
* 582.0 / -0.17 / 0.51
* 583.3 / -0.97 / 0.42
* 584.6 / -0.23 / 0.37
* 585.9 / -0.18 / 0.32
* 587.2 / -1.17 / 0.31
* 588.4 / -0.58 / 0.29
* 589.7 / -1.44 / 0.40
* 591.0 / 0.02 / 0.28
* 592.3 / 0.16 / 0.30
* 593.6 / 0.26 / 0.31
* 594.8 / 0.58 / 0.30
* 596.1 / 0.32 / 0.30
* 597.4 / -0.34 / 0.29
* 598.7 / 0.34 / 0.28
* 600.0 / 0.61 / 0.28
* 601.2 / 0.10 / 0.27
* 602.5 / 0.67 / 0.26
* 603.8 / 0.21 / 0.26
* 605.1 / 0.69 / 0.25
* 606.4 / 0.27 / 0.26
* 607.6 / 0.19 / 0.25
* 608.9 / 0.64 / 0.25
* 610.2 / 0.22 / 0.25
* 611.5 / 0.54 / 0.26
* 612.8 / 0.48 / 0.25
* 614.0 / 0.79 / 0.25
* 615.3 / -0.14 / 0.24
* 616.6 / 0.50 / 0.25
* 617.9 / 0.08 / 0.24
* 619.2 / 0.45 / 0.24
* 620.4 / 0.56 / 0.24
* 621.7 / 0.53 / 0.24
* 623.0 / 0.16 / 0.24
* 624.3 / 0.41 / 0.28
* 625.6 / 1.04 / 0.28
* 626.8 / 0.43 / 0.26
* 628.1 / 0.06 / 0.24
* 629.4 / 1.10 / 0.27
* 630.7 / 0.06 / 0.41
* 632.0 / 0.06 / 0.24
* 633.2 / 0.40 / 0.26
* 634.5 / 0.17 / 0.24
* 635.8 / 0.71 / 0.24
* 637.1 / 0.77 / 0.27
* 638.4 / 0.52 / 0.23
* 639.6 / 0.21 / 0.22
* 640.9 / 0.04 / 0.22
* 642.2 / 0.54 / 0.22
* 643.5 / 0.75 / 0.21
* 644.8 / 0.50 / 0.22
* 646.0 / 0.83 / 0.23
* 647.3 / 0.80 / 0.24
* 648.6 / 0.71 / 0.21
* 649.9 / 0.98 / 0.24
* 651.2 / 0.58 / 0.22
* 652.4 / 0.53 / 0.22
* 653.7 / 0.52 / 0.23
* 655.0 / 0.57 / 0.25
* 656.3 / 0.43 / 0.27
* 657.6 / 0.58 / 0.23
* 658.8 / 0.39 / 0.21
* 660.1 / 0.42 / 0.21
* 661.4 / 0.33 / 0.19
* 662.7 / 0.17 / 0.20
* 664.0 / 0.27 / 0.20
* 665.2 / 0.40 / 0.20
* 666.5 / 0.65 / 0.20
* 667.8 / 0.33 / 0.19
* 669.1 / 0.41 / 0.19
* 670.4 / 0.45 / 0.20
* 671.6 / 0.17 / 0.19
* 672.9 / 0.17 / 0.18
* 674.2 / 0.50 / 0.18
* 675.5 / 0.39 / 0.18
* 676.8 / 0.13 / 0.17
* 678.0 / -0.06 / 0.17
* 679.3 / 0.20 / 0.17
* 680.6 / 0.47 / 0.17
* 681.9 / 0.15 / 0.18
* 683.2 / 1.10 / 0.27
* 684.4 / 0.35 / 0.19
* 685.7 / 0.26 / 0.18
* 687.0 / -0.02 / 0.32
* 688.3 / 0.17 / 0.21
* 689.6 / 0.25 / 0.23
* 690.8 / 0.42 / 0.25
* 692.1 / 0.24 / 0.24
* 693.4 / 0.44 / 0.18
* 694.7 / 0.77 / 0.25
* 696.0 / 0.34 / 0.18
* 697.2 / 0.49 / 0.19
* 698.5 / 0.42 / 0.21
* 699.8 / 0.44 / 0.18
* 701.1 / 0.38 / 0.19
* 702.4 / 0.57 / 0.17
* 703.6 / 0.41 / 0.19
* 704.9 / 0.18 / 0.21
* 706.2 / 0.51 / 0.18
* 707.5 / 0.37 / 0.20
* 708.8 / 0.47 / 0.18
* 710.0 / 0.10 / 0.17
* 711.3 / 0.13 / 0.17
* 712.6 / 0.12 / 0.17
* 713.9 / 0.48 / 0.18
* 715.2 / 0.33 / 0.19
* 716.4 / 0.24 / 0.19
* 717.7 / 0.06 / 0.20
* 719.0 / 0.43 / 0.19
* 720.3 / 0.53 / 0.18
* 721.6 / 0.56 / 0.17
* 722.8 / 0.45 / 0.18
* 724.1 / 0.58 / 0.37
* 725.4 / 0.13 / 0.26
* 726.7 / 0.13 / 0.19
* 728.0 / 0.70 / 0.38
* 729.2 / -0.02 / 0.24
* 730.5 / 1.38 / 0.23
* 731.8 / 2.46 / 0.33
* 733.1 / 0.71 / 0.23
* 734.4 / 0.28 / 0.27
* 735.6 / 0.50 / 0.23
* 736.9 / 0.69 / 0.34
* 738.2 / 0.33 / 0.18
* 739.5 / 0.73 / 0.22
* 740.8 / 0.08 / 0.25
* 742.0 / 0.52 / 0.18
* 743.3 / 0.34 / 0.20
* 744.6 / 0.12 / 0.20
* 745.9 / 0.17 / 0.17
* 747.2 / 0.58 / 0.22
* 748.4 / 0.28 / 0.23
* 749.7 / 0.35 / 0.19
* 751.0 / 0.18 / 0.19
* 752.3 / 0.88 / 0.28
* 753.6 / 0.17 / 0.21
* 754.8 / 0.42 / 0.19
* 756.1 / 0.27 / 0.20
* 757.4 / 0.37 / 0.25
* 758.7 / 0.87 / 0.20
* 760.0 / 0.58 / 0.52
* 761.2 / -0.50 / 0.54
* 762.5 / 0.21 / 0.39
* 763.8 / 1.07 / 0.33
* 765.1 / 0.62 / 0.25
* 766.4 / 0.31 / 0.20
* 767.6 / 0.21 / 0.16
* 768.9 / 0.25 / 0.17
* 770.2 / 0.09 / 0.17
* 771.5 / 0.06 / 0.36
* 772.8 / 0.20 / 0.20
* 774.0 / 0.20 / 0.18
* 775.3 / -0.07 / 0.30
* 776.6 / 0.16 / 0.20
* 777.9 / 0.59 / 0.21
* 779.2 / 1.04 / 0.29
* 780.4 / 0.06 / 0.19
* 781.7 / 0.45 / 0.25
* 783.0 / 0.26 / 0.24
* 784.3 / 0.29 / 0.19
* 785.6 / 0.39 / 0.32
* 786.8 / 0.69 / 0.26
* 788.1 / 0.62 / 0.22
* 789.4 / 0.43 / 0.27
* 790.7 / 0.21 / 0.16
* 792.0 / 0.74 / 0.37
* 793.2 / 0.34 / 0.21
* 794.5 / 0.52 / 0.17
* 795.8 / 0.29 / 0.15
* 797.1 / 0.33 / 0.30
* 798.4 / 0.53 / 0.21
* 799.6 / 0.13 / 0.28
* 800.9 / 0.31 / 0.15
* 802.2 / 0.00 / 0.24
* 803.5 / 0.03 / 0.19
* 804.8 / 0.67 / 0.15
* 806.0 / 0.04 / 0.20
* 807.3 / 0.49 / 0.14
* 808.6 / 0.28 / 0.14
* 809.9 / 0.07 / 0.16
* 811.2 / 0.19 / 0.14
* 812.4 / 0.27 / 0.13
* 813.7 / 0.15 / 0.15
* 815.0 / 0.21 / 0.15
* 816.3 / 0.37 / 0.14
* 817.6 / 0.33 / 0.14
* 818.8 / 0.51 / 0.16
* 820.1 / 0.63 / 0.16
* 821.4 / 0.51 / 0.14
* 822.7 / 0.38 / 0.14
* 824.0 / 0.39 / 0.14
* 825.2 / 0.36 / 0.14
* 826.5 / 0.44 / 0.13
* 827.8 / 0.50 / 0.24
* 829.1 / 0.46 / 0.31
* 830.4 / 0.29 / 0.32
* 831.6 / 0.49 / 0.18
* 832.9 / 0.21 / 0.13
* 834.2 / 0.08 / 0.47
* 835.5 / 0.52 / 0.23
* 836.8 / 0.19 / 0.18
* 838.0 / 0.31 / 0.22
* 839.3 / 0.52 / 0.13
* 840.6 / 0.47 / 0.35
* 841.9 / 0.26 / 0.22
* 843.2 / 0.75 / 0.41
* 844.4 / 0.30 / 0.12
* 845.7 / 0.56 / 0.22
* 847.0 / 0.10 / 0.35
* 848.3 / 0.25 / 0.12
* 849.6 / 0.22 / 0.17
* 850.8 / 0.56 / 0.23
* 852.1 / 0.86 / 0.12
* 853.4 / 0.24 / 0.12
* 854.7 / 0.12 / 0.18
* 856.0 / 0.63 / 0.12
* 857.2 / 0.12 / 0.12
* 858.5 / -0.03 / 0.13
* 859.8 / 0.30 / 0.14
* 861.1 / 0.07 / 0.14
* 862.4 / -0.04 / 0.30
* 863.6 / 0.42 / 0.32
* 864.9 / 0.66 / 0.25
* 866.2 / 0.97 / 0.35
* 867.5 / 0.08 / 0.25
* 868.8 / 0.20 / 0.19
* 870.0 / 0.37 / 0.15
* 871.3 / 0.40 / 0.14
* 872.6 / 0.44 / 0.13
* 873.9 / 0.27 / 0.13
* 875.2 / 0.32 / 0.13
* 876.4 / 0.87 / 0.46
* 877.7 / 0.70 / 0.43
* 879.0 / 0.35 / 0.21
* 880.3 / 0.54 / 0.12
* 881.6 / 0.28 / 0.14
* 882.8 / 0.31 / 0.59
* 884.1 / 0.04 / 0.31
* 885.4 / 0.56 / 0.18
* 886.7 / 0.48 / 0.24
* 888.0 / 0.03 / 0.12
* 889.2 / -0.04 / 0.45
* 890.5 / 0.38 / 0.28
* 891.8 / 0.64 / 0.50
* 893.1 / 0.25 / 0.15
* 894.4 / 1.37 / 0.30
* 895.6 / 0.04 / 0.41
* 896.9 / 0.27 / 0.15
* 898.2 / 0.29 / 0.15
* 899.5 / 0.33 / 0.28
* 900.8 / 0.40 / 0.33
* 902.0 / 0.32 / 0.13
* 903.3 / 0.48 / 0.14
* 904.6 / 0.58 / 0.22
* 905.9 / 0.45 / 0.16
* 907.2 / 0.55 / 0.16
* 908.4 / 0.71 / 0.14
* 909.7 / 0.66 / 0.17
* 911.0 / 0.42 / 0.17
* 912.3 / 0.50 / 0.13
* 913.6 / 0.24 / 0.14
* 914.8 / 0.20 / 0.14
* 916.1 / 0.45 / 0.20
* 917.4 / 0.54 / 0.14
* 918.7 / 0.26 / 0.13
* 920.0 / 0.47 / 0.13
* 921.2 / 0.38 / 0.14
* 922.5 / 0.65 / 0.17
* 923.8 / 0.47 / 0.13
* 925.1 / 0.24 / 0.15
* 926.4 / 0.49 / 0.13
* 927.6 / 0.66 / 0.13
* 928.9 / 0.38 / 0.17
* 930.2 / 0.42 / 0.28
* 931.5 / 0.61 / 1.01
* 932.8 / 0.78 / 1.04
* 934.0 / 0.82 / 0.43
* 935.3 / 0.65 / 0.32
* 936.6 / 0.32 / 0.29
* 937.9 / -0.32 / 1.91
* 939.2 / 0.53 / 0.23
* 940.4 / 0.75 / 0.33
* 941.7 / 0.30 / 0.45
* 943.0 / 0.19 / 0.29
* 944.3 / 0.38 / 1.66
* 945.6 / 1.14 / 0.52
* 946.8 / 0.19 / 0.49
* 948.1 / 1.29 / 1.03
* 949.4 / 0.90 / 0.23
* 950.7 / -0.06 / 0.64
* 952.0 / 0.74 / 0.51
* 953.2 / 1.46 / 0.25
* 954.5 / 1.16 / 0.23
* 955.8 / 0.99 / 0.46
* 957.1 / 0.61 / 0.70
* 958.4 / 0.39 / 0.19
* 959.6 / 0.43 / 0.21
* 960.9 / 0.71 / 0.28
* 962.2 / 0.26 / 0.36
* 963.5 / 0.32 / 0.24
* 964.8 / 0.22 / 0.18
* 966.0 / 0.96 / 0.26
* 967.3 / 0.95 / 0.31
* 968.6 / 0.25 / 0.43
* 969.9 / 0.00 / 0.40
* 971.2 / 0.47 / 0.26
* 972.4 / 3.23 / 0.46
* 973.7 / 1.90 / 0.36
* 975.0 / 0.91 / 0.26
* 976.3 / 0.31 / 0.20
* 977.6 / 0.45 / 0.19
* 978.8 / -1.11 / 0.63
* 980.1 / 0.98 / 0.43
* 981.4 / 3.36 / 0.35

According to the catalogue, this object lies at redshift 0.961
